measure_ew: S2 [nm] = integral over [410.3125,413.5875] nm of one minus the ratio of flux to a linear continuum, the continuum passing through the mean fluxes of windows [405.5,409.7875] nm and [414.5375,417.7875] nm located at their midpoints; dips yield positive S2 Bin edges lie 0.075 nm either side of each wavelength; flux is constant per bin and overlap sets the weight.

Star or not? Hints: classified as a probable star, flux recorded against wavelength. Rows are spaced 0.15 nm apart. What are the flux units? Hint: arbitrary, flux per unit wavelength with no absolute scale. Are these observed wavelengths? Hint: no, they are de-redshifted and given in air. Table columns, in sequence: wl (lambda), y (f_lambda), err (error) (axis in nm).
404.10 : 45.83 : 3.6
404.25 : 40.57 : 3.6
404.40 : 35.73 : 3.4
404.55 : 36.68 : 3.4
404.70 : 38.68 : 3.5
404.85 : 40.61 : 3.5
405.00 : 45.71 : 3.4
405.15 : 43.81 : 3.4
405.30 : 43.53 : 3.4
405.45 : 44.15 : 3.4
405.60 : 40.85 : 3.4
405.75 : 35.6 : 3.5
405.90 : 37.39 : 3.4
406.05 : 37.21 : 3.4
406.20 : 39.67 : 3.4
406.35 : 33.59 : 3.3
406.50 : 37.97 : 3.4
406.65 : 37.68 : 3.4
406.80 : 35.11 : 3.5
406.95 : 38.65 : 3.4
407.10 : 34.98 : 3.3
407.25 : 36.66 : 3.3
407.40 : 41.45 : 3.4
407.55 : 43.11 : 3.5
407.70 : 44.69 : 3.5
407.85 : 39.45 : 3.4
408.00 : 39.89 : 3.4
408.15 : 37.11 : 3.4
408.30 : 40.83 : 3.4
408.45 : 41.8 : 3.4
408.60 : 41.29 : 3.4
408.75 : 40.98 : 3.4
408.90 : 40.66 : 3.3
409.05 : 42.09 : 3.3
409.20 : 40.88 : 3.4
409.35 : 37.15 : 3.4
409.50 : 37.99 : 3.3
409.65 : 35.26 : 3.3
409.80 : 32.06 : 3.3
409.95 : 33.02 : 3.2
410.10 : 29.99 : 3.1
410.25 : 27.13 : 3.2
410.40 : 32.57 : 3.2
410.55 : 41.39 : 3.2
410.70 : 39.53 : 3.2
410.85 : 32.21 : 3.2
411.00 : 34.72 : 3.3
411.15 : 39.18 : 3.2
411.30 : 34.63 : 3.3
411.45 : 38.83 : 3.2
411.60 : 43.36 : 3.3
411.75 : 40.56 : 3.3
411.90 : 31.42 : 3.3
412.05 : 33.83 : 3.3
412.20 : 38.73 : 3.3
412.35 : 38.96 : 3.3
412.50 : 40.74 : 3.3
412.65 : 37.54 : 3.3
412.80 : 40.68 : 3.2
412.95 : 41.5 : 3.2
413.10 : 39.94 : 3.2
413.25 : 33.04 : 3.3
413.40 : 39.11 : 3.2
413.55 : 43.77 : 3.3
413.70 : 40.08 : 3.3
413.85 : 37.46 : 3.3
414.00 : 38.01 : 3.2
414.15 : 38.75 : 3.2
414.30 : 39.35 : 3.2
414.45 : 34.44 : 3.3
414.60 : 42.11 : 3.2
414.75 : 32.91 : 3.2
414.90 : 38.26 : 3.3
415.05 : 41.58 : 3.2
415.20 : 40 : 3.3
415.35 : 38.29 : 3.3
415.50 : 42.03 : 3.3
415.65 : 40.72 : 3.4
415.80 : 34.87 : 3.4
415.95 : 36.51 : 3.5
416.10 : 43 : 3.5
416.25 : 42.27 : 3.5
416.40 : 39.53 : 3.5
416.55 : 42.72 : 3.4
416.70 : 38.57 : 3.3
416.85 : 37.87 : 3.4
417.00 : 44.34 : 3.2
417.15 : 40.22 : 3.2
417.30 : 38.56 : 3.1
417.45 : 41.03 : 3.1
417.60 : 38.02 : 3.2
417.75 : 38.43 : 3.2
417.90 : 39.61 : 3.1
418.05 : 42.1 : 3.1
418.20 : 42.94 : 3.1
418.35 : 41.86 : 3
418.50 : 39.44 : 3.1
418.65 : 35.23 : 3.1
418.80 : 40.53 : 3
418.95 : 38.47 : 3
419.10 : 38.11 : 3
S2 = 0.11 nm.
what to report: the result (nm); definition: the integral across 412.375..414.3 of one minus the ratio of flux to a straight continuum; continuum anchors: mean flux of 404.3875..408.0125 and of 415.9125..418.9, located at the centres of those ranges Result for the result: 0.03 nm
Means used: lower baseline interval 39.4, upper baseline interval 40.2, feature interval 39.2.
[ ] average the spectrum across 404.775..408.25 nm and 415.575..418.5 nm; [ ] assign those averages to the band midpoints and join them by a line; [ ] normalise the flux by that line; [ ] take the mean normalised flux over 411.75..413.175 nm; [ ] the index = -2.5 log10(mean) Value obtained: 0.04 mag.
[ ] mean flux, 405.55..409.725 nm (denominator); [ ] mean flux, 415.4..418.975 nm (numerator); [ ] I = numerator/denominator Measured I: 1.03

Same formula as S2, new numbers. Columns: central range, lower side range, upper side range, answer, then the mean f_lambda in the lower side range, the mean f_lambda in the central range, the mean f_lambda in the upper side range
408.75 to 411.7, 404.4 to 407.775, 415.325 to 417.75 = 0.221 nm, 39.4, 36.6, 39.9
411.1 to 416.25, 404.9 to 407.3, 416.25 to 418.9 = 0.131 nm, 39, 38.7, 40.1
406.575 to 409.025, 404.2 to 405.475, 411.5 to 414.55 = 0.024 nm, 40.9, 39.7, 38.6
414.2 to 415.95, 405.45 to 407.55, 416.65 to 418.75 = 0.041 nm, 37.9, 38.5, 39.9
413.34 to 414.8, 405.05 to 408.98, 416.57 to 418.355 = 0.050 nm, 39.6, 38.7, 40.3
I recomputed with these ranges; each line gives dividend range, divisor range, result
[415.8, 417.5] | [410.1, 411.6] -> 1.13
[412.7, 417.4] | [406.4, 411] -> 1.04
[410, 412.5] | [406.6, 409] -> 0.91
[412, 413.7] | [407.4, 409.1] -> 0.95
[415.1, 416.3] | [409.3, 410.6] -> 1.17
